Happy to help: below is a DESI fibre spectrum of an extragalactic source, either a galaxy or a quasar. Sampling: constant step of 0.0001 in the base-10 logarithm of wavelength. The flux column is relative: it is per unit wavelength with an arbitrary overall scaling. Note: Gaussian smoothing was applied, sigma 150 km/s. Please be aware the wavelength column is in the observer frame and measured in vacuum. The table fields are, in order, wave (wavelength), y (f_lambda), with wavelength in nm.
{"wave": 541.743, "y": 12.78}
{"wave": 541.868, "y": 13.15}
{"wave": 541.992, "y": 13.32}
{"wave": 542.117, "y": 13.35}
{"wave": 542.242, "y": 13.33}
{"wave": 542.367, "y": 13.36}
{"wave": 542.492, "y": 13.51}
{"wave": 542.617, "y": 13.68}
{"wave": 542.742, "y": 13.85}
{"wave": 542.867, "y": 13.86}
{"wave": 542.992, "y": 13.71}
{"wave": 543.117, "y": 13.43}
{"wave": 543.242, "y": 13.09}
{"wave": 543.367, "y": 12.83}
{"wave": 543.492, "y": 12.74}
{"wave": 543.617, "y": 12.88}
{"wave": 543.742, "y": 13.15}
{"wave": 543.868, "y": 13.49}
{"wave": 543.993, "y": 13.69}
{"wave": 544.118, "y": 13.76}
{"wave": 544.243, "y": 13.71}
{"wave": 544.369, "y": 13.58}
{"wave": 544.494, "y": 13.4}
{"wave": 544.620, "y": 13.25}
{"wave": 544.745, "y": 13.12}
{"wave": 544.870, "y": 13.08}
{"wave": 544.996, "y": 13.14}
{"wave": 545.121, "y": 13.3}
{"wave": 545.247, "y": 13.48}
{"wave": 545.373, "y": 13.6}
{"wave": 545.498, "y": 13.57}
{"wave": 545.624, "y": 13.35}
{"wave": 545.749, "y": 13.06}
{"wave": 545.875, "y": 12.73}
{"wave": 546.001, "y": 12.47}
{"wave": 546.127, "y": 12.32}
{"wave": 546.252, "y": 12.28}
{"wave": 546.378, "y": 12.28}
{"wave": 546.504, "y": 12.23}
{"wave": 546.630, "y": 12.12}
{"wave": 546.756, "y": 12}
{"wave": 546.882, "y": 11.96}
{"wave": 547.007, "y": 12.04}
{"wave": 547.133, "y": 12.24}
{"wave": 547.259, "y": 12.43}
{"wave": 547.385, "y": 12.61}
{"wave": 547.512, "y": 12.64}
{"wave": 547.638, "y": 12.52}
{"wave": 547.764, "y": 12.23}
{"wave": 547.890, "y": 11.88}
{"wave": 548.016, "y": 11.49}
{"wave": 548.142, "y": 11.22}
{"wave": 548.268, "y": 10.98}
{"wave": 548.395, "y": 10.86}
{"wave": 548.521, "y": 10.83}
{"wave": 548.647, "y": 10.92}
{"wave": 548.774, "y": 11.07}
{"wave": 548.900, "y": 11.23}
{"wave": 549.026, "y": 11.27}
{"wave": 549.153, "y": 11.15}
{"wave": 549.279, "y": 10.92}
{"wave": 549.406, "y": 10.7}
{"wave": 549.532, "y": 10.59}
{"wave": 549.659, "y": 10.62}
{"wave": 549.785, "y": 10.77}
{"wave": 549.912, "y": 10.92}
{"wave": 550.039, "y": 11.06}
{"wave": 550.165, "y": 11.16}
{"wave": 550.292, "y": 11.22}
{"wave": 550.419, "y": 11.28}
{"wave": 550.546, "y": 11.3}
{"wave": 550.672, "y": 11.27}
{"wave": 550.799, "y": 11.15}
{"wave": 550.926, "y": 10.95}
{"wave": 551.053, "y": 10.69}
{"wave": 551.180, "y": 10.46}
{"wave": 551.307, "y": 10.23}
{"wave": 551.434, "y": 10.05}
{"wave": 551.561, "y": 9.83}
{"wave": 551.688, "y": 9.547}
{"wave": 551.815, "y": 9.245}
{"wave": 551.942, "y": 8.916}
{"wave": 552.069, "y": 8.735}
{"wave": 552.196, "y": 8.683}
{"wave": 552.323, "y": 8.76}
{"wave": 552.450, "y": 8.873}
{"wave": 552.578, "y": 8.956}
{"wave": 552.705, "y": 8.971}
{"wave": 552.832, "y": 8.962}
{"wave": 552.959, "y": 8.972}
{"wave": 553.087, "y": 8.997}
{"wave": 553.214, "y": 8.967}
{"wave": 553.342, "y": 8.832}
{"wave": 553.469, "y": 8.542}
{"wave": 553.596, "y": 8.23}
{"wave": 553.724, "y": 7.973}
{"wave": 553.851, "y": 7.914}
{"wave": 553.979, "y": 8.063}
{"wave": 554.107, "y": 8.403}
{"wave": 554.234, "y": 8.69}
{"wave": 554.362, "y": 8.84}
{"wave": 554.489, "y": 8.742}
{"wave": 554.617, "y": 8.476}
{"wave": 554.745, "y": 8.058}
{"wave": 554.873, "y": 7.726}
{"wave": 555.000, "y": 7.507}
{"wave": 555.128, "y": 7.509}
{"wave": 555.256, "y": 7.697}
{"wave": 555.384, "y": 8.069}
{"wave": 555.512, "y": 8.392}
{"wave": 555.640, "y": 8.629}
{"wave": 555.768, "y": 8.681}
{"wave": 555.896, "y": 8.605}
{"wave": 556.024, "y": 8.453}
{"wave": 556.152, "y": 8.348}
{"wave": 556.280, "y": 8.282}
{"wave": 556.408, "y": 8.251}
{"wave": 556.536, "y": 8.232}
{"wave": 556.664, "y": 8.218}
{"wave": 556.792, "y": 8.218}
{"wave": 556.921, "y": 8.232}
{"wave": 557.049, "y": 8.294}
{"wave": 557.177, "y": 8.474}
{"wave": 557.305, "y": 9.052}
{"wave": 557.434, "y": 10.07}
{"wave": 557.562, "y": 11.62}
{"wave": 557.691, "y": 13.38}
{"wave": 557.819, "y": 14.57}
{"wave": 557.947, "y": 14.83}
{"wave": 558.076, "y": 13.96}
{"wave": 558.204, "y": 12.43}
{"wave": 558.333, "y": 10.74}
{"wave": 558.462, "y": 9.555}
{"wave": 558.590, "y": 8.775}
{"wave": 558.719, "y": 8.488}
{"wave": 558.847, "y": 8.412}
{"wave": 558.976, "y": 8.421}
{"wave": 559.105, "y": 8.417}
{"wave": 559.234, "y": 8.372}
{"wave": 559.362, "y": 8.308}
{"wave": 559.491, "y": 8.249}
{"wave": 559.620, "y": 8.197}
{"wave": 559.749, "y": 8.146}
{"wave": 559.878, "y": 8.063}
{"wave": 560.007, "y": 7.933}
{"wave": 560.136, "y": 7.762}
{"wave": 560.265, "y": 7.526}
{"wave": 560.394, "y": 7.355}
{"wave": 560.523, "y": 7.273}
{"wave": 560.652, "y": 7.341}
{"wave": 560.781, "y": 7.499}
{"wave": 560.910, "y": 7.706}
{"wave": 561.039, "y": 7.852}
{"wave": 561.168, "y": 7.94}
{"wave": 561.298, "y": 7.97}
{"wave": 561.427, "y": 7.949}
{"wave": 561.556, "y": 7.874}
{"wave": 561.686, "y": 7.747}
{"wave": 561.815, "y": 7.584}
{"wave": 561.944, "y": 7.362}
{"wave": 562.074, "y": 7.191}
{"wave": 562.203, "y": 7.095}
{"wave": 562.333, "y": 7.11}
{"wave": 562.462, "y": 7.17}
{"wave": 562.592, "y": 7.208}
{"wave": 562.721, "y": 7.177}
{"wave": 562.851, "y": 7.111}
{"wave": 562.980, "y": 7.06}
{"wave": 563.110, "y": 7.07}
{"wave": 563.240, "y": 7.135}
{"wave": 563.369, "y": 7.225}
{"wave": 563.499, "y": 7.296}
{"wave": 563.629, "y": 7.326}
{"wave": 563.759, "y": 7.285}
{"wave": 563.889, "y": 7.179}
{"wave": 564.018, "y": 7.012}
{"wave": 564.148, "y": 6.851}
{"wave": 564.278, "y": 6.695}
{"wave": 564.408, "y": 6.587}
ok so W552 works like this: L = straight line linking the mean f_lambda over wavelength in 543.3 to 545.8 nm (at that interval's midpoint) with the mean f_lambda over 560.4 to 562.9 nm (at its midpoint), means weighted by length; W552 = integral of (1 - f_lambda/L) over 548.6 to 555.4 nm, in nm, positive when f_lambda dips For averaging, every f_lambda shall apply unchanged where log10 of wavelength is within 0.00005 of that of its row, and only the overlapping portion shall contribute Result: 0.78 nm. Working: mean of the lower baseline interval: 13.3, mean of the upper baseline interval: 7.48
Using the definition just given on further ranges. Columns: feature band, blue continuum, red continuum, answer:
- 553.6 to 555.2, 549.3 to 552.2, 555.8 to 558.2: 0.32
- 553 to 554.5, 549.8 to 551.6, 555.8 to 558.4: 0.28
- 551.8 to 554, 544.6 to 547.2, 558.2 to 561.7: 0.38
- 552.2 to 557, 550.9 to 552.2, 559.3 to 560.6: 0.35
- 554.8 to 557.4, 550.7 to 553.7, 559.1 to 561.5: 0.11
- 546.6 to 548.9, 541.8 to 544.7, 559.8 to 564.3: 0.04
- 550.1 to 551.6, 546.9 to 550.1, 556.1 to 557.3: -0.04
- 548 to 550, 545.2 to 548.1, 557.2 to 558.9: 0.21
